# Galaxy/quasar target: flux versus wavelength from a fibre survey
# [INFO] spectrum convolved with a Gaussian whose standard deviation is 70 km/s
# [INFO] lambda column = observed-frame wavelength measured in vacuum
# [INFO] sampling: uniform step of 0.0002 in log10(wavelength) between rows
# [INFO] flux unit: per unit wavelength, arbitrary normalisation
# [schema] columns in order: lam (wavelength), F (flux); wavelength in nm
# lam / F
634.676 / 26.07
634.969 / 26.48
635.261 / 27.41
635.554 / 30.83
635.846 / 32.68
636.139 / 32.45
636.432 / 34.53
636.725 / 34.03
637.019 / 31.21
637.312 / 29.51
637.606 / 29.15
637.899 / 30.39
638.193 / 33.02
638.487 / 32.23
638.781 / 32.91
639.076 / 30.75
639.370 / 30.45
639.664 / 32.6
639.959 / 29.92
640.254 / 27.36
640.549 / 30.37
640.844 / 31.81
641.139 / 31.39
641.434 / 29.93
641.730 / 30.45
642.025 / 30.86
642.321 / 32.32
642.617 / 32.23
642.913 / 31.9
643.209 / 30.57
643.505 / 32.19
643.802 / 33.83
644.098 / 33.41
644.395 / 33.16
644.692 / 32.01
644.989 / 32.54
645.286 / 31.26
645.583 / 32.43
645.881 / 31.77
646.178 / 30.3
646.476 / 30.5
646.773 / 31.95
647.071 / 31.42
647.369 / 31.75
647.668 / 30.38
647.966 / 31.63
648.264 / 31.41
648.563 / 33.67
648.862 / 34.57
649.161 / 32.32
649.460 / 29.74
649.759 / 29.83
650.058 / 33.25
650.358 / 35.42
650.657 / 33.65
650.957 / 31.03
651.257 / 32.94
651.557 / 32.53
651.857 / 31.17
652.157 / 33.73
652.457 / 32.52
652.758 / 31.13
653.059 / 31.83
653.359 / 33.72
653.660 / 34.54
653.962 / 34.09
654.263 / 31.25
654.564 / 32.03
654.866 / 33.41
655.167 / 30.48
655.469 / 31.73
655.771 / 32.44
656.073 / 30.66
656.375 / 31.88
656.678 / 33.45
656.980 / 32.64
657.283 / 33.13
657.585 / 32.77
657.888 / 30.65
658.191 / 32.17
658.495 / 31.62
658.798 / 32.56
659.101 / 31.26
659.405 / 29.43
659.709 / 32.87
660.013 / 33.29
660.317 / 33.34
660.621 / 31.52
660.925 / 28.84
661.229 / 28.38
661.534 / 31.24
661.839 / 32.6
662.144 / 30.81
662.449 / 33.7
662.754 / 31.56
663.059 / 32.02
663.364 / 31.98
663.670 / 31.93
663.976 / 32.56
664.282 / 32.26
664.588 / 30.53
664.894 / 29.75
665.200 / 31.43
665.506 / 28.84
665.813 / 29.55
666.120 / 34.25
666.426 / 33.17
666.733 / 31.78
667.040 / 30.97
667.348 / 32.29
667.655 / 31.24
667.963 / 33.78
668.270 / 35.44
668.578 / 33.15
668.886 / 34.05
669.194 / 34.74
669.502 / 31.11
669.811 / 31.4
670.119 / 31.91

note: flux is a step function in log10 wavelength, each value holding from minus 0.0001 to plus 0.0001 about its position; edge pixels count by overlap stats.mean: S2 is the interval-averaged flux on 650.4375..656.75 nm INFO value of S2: 32.4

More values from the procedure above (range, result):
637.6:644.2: 31.3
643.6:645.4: 32.7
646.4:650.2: 31.7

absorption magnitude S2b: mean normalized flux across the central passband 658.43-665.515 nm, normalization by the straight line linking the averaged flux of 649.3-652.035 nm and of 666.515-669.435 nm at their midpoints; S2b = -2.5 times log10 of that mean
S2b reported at 0.04 mag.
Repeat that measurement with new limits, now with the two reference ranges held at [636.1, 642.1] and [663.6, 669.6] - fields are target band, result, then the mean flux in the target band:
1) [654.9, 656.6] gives 0.00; 31.7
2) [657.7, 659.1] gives 0.01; 31.7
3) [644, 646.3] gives -0.02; 32.1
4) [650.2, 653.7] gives -0.04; 32.8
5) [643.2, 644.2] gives -0.05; 32.7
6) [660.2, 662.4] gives 0.03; 31.1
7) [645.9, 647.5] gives 0.01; 31.2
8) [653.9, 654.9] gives -0.03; 32.5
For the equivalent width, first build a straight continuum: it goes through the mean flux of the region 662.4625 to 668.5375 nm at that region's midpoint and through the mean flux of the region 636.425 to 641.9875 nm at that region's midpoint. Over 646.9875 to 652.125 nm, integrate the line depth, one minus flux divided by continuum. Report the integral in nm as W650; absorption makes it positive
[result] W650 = -0.13 nm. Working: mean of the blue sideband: 31.1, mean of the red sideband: 31.9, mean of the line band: 32.2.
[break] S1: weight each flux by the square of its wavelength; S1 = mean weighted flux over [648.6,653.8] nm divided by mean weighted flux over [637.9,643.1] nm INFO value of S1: 1.1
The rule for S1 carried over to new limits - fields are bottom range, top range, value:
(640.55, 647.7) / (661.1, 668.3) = 1.07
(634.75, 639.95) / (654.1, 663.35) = 1.09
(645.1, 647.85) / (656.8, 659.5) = 1.05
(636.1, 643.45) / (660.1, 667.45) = 1.08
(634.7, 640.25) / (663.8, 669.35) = 1.14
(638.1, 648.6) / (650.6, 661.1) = 1.06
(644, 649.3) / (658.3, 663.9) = 1.03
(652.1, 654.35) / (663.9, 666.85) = 0.99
